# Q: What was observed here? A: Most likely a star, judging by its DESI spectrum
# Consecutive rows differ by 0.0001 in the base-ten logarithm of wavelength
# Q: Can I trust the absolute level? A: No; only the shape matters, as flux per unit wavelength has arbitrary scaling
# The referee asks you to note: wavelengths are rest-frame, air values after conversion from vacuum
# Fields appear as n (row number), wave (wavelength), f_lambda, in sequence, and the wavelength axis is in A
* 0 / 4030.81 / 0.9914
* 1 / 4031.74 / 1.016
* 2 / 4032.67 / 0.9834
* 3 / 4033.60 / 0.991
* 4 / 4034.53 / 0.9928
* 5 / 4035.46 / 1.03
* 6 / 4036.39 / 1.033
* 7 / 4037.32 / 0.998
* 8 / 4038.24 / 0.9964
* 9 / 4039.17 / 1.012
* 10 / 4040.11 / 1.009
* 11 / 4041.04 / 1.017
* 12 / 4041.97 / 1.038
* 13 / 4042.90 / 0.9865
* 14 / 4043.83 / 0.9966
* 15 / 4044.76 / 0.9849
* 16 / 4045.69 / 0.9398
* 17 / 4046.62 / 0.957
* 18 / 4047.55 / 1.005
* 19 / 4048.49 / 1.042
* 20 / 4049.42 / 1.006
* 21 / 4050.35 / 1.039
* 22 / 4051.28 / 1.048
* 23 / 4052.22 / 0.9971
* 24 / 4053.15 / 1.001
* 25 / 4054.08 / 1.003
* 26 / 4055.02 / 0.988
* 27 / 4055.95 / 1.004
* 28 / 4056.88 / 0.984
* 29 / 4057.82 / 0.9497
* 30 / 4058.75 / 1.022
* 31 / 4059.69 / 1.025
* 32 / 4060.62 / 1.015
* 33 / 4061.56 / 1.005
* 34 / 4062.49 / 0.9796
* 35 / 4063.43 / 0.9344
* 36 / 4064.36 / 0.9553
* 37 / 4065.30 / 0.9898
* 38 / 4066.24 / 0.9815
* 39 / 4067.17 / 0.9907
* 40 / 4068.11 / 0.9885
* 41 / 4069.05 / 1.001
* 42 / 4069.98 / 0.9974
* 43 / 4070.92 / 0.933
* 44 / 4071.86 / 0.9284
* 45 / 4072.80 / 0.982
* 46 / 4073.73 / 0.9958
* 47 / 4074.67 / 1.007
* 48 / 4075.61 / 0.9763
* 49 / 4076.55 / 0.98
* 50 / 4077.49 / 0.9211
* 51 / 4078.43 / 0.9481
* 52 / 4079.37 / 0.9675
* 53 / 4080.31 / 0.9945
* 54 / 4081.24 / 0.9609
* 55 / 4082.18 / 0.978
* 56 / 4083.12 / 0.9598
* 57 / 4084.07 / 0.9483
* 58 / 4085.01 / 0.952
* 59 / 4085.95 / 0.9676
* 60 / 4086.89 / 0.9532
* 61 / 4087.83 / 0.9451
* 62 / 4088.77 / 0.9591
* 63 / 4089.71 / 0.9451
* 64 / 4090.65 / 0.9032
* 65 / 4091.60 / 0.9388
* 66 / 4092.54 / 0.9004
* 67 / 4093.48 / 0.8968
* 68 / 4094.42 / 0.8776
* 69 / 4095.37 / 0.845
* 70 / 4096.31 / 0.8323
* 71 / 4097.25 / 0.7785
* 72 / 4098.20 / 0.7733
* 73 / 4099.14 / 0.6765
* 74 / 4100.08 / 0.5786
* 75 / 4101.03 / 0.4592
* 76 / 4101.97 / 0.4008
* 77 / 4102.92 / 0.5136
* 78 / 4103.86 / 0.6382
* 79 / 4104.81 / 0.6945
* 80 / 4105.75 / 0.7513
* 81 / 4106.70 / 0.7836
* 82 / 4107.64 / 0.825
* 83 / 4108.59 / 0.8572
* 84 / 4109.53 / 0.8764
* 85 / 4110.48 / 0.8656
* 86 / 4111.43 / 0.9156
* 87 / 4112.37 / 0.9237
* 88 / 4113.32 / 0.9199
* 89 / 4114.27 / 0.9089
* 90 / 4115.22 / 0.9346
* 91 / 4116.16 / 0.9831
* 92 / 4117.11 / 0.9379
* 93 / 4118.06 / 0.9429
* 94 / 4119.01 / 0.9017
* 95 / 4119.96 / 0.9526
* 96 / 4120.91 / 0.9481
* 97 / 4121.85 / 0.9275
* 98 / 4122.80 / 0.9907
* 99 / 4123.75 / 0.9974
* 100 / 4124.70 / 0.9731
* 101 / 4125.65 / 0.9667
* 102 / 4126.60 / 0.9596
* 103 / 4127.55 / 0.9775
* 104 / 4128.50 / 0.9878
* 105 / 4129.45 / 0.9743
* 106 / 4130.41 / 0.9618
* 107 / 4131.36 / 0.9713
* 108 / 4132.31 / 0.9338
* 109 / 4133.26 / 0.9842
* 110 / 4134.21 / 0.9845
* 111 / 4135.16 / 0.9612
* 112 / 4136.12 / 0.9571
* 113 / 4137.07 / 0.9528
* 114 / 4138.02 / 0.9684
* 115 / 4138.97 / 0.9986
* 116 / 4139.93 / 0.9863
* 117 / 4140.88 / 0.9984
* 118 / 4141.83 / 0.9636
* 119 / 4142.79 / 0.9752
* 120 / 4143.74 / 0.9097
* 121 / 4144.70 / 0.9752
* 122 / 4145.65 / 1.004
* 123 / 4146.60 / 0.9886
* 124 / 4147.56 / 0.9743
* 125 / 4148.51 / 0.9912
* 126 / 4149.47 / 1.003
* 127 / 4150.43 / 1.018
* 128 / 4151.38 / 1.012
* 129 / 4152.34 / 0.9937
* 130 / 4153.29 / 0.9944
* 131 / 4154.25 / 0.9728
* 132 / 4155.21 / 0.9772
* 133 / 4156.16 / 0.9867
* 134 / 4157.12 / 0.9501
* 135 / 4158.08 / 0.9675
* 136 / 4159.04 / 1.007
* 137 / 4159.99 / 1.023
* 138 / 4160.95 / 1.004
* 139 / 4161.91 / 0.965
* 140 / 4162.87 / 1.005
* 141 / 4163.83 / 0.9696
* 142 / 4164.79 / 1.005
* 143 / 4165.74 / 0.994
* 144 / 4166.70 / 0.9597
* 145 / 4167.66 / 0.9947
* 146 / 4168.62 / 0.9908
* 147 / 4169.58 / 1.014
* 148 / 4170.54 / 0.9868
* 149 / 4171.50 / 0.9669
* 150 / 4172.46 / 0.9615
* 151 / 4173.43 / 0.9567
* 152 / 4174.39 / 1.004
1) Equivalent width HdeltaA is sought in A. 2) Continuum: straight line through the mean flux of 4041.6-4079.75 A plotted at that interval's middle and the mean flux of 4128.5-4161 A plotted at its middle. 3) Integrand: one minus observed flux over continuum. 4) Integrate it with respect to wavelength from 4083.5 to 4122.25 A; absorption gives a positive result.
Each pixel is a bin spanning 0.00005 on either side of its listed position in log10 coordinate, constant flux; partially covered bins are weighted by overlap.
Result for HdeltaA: 5.6 A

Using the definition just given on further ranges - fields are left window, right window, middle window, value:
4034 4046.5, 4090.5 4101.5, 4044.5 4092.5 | -4.74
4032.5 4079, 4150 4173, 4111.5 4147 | 1.01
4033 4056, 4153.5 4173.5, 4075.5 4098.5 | 1.68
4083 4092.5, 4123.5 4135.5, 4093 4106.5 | 3.63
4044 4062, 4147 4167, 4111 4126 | 0.73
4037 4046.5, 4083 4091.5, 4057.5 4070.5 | -0.22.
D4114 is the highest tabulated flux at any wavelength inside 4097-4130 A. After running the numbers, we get 0.9974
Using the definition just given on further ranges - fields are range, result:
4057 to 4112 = 1.025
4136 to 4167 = 1.023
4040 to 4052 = 1.048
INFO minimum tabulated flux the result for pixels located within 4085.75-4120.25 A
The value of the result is 0.4008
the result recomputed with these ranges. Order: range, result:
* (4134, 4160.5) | 0.9097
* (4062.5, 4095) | 0.8776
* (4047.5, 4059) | 0.9497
